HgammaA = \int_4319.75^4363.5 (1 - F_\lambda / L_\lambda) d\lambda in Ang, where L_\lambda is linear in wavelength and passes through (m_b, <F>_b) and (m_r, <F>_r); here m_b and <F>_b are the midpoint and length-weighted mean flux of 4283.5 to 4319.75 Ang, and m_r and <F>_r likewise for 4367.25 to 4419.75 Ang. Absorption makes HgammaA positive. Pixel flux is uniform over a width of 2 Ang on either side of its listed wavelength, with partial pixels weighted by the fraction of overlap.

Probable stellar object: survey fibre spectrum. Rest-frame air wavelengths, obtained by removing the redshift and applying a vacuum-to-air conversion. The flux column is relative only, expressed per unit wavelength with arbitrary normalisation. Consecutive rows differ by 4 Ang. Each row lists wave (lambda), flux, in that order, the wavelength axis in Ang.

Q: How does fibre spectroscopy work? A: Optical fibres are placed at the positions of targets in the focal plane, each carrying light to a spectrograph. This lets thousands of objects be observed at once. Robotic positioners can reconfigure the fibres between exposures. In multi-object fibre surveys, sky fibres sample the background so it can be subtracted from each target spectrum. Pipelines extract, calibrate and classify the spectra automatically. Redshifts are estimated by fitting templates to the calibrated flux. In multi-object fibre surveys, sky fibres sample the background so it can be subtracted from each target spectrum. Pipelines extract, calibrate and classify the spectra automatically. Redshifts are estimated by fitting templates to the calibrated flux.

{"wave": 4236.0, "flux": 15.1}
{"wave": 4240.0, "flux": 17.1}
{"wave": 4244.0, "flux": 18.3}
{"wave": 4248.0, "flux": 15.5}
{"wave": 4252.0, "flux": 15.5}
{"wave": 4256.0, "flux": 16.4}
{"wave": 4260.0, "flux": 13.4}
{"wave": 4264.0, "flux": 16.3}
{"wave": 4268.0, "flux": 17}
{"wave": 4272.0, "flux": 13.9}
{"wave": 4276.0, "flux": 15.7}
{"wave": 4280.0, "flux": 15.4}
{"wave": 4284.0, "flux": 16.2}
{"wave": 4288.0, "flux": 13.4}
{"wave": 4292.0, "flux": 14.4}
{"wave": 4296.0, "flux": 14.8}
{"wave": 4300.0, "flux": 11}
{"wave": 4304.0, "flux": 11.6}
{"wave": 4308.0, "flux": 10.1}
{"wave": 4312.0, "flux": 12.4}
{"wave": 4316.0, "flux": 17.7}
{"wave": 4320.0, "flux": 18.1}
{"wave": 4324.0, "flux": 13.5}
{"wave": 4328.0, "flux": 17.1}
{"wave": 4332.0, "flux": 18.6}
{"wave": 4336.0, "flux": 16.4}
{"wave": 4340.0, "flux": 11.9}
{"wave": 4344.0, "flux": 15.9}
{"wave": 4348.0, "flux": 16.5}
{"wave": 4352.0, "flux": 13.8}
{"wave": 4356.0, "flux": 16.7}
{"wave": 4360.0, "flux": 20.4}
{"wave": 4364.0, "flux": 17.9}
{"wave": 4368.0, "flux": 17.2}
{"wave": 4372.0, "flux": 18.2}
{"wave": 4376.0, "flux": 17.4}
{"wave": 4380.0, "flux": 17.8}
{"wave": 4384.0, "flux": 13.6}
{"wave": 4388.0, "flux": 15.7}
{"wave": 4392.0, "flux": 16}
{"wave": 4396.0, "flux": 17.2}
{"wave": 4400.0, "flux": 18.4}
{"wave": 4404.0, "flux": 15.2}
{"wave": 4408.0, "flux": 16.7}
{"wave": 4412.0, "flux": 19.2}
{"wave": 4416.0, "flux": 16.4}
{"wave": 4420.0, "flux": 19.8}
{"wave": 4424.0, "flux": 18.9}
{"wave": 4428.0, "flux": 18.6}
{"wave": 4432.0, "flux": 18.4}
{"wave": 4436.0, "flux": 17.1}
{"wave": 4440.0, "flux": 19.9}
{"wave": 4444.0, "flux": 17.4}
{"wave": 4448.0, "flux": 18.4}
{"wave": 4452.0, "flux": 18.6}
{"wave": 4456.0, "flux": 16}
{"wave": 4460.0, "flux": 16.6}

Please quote -3.4 Ang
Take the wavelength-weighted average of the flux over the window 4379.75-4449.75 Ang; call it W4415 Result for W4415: 17.5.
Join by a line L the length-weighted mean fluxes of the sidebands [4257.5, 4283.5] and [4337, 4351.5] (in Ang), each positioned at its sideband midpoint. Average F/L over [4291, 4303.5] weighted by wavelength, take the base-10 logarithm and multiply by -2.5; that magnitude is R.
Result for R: 0.16 mag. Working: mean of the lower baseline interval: 15.4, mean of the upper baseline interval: 14.8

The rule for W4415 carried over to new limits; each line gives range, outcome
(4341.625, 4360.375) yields 16.2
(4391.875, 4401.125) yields 17.3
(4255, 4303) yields 14.7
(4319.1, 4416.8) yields 16.6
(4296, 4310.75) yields 11.5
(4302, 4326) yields 13.9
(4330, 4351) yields 15.8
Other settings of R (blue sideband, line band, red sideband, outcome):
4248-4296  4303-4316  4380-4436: 0.270 mag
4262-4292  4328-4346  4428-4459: 0.029 mag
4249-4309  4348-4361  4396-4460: -0.030 mag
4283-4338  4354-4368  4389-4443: -0.128 mag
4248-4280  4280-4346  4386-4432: 0.110 mag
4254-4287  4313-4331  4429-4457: -0.015 mag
